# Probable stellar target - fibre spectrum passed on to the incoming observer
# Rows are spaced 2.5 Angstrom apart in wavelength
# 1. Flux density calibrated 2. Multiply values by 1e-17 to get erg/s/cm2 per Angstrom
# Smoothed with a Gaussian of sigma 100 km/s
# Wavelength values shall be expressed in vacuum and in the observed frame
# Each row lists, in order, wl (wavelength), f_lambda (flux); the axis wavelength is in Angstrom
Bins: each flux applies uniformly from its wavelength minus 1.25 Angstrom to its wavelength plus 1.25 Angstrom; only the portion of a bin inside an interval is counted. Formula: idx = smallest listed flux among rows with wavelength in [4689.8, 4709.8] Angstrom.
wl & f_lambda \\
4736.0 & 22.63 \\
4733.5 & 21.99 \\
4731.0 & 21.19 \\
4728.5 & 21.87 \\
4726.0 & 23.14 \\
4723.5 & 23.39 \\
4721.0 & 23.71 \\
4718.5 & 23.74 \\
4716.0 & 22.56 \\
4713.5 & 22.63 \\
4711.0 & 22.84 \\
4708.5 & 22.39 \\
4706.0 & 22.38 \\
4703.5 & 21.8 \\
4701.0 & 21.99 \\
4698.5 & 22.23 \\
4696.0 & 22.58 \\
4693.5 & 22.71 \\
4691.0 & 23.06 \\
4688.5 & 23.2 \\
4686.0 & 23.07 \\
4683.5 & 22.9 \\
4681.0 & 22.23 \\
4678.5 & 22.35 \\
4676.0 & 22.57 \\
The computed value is 21.8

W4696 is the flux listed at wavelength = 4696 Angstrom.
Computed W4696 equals 22.58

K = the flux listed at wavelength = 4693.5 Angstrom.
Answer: 22.71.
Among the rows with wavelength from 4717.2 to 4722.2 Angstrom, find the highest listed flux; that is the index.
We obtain 23.74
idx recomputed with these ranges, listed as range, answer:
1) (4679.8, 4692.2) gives 22.23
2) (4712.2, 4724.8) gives 22.56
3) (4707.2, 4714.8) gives 22.39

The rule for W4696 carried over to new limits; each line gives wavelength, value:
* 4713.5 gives 22.63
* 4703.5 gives 21.8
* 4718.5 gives 23.74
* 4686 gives 23.07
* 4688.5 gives 23.2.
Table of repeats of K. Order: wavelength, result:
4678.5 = 22.35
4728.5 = 21.87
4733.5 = 21.99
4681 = 22.23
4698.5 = 22.23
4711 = 22.84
